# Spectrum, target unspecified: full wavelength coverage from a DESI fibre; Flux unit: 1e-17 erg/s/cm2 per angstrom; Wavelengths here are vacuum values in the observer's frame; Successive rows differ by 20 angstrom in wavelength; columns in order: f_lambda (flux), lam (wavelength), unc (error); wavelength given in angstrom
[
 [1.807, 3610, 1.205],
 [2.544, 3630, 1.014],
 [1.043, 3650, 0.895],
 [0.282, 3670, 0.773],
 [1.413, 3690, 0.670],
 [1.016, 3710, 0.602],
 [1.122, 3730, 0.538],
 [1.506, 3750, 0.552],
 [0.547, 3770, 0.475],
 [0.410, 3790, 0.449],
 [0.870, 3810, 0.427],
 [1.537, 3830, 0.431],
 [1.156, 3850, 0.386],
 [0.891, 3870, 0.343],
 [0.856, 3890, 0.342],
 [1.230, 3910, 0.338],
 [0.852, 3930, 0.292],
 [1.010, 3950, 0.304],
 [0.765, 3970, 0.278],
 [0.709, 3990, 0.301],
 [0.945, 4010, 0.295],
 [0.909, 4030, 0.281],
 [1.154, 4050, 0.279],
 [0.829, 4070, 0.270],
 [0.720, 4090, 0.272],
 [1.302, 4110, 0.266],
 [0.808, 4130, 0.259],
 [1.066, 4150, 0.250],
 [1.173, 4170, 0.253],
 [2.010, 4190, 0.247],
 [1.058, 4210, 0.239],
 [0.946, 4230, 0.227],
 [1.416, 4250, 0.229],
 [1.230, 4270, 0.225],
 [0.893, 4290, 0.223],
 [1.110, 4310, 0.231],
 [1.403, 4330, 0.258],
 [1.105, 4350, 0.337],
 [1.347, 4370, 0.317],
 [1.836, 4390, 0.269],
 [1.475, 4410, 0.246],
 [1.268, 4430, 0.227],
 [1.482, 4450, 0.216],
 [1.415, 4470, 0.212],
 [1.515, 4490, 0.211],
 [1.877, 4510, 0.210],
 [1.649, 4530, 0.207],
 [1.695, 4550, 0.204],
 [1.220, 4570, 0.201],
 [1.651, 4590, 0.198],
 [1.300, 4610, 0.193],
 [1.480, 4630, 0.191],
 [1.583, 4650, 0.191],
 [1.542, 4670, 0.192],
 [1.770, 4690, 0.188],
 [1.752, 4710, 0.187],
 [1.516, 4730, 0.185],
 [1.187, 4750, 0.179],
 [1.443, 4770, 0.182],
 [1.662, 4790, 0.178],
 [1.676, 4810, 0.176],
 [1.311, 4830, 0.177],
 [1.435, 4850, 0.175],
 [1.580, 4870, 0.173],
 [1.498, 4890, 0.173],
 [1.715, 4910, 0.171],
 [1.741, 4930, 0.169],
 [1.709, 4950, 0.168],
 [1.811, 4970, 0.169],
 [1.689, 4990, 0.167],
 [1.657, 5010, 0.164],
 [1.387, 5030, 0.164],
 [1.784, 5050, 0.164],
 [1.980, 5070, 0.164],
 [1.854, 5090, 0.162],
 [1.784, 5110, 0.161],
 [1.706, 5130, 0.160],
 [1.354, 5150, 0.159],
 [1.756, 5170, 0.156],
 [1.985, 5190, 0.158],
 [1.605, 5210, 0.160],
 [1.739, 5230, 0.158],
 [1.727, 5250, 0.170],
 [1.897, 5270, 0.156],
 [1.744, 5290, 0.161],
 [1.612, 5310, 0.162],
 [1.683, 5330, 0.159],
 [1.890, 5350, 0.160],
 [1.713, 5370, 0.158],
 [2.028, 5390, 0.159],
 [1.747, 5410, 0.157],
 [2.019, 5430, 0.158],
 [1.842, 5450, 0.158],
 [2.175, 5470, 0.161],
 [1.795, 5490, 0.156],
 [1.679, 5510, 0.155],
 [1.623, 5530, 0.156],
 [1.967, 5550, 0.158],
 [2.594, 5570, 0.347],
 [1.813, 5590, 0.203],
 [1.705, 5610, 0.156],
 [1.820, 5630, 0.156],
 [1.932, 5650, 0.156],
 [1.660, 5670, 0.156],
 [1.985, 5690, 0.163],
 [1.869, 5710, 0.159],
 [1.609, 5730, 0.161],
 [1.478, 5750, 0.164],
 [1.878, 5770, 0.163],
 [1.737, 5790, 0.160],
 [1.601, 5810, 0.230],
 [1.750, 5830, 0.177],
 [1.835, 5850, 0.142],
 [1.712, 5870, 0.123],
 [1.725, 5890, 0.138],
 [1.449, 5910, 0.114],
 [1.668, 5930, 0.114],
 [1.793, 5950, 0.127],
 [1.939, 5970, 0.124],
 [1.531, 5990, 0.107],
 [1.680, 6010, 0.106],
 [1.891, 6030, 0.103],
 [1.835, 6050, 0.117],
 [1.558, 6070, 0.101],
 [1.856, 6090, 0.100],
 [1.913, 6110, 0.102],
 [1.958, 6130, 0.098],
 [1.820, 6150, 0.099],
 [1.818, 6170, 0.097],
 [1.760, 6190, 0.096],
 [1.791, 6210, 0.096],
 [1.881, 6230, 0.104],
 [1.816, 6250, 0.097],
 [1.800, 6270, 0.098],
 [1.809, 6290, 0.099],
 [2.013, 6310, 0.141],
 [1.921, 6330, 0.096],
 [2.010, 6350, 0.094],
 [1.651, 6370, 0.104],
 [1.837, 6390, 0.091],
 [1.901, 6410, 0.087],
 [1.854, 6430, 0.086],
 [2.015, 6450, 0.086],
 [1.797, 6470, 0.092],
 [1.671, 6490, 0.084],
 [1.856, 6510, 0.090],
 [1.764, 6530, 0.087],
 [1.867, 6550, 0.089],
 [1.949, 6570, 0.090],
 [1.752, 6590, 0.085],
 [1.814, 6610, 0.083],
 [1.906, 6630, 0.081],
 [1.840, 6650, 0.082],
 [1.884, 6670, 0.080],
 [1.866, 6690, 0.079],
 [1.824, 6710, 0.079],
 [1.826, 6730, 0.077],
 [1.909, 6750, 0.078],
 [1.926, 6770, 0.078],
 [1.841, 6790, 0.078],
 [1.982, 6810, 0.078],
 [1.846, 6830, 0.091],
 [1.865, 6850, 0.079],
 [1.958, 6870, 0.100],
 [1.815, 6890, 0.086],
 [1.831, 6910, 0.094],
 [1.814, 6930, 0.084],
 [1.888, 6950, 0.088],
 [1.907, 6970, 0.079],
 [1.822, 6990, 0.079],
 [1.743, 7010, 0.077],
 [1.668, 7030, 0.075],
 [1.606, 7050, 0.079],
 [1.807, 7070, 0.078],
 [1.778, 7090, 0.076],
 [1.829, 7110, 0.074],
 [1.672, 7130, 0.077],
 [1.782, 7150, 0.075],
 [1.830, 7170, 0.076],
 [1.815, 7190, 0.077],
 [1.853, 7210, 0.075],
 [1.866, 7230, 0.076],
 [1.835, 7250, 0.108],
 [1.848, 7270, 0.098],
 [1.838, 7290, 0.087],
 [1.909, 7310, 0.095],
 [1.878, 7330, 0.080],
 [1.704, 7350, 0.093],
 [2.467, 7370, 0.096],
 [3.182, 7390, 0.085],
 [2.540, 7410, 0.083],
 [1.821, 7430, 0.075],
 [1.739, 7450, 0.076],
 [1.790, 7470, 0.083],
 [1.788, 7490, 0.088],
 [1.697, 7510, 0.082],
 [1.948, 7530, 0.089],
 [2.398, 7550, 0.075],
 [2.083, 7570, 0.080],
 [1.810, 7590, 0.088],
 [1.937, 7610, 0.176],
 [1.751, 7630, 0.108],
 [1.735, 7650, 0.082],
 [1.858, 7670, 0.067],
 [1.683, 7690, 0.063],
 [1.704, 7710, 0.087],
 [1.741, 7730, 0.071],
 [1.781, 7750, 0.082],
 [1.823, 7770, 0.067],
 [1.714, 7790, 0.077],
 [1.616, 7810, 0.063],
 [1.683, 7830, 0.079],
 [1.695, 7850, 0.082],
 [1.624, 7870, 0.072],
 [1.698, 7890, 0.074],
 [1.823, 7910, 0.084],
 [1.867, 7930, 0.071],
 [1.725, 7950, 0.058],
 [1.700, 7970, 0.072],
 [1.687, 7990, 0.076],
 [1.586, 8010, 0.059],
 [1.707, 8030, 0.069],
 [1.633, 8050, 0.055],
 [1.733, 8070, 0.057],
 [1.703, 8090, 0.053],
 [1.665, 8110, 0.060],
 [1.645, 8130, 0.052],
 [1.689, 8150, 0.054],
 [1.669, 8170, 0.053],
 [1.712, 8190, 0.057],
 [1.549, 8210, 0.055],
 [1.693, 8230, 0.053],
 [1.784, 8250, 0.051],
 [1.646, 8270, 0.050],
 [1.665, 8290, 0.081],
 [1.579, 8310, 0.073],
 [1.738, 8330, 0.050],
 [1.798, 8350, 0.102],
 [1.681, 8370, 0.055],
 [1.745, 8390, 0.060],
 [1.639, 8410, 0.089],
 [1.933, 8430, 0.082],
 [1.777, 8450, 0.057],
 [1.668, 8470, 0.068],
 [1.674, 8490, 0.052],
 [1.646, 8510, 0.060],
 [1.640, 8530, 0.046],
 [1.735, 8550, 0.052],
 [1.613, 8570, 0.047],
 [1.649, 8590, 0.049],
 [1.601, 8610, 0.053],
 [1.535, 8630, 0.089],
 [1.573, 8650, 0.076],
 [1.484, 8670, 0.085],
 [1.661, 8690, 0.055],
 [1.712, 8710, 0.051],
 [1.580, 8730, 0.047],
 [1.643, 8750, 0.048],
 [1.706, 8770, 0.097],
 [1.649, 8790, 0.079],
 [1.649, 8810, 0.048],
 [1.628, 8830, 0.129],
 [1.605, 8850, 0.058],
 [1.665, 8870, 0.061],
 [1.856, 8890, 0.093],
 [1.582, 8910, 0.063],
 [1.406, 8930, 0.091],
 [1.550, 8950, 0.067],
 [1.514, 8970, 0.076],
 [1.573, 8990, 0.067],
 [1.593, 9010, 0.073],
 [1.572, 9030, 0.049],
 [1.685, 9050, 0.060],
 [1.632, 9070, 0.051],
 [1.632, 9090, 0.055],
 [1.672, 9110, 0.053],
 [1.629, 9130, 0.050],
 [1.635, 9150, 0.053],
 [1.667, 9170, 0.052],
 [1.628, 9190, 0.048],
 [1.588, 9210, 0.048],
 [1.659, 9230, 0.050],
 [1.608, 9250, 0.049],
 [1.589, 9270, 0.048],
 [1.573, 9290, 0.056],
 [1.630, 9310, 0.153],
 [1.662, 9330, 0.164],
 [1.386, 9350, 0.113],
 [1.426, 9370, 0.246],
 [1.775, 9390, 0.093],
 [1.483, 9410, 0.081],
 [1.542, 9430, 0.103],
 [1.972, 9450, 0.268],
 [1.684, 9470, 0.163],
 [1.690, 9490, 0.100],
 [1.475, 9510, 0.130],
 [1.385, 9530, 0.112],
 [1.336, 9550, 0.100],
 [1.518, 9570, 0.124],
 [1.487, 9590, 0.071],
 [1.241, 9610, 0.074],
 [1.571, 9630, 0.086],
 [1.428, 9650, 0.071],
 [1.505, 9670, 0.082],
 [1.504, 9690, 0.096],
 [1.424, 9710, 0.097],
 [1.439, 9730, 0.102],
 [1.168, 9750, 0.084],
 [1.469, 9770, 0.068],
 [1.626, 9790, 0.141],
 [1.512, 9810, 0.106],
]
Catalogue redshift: 0.124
